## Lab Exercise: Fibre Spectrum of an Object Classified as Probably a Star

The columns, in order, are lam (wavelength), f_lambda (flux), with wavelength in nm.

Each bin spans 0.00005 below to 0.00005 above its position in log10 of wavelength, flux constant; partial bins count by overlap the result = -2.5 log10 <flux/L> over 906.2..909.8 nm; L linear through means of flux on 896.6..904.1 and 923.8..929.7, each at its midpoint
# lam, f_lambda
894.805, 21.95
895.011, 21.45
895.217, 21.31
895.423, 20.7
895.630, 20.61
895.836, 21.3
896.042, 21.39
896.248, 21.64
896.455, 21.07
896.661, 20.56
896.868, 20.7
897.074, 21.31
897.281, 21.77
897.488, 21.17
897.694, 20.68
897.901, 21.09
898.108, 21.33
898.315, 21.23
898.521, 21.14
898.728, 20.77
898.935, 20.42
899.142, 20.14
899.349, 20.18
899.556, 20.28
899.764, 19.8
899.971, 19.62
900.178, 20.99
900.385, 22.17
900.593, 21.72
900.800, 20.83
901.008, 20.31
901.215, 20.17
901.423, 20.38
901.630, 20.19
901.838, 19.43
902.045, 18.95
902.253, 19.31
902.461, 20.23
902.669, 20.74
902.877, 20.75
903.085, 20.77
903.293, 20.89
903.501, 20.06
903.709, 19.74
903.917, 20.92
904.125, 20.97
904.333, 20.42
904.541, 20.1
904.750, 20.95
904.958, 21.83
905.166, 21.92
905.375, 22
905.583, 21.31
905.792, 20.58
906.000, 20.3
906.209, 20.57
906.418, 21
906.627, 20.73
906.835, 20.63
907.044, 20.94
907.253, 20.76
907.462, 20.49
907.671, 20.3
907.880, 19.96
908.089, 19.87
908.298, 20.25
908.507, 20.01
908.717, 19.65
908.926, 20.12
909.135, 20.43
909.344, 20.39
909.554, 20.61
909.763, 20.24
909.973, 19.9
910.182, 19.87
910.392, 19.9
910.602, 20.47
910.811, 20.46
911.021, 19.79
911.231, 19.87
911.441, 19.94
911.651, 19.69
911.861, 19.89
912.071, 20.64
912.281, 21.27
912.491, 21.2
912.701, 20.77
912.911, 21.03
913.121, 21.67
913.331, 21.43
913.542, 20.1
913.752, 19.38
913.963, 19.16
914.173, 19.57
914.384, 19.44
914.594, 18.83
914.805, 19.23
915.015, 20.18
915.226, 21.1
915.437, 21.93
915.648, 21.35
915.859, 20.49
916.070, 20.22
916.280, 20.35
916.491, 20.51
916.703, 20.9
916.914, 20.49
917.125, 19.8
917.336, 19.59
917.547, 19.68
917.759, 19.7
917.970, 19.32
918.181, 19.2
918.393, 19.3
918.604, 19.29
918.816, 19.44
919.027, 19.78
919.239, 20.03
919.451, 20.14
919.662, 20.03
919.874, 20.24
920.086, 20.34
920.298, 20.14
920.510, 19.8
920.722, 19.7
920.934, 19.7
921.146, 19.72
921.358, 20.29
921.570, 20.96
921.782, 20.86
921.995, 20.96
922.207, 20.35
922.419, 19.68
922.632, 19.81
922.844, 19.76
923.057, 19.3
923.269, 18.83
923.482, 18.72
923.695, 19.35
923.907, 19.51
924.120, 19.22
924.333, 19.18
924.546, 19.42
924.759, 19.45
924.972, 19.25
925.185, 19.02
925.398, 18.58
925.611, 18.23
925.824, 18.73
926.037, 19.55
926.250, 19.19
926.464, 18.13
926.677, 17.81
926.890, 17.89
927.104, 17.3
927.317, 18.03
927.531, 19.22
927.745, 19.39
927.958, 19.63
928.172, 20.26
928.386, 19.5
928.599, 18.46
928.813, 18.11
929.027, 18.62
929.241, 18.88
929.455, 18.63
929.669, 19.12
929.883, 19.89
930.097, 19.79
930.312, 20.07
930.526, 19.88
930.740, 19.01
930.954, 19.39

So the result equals -0.016 mag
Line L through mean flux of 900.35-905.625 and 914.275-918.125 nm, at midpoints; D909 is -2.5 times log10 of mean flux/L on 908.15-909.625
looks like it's 0.012 mag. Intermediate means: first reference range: 20.6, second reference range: 20.2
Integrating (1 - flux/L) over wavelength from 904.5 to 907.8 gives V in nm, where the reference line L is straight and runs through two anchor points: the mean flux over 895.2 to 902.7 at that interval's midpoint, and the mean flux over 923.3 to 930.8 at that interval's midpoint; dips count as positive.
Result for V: -0.11 nm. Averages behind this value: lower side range 20.7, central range 20.9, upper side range 19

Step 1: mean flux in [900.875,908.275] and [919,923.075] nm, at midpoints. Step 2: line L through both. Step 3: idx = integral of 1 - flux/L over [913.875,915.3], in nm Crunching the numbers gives 0.05 nm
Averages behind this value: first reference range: 20.5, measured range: 19.6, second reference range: 20.1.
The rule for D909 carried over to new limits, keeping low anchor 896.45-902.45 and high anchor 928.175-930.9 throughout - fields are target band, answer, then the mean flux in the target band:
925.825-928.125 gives 0.04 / 18.7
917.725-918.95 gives 0.02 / 19.4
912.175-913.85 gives -0.05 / 20.9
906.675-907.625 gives -0.02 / 20.7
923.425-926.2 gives 0.02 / 19.1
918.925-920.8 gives -0.02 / 20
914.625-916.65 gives -0.04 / 20.5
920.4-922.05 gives -0.03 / 20.2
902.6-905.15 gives -0.02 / 20.7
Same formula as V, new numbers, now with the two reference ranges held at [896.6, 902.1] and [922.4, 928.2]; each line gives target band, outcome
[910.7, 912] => -0.005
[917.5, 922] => -0.134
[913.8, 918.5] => -0.104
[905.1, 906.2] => -0.048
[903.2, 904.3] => -0.007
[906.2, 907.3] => -0.033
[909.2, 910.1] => -0.013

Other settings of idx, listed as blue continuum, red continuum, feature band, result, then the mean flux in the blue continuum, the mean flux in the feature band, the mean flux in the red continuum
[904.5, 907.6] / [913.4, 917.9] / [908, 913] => 0.071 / 20.9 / 20.3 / 20.1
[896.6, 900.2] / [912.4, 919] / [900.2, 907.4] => -0.043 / 20.7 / 20.7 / 20.1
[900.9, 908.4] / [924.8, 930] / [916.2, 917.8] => -0.044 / 20.5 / 20.1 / 18.8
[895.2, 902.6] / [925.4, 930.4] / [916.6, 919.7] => -0.046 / 20.7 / 19.8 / 18.9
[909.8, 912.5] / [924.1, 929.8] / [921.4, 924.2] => -0.089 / 20.2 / 19.8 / 18.8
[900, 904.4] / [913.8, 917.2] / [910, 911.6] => 0.022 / 20.5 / 20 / 20.2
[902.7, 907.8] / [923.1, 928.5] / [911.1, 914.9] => -0.015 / 20.8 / 20.2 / 18.9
